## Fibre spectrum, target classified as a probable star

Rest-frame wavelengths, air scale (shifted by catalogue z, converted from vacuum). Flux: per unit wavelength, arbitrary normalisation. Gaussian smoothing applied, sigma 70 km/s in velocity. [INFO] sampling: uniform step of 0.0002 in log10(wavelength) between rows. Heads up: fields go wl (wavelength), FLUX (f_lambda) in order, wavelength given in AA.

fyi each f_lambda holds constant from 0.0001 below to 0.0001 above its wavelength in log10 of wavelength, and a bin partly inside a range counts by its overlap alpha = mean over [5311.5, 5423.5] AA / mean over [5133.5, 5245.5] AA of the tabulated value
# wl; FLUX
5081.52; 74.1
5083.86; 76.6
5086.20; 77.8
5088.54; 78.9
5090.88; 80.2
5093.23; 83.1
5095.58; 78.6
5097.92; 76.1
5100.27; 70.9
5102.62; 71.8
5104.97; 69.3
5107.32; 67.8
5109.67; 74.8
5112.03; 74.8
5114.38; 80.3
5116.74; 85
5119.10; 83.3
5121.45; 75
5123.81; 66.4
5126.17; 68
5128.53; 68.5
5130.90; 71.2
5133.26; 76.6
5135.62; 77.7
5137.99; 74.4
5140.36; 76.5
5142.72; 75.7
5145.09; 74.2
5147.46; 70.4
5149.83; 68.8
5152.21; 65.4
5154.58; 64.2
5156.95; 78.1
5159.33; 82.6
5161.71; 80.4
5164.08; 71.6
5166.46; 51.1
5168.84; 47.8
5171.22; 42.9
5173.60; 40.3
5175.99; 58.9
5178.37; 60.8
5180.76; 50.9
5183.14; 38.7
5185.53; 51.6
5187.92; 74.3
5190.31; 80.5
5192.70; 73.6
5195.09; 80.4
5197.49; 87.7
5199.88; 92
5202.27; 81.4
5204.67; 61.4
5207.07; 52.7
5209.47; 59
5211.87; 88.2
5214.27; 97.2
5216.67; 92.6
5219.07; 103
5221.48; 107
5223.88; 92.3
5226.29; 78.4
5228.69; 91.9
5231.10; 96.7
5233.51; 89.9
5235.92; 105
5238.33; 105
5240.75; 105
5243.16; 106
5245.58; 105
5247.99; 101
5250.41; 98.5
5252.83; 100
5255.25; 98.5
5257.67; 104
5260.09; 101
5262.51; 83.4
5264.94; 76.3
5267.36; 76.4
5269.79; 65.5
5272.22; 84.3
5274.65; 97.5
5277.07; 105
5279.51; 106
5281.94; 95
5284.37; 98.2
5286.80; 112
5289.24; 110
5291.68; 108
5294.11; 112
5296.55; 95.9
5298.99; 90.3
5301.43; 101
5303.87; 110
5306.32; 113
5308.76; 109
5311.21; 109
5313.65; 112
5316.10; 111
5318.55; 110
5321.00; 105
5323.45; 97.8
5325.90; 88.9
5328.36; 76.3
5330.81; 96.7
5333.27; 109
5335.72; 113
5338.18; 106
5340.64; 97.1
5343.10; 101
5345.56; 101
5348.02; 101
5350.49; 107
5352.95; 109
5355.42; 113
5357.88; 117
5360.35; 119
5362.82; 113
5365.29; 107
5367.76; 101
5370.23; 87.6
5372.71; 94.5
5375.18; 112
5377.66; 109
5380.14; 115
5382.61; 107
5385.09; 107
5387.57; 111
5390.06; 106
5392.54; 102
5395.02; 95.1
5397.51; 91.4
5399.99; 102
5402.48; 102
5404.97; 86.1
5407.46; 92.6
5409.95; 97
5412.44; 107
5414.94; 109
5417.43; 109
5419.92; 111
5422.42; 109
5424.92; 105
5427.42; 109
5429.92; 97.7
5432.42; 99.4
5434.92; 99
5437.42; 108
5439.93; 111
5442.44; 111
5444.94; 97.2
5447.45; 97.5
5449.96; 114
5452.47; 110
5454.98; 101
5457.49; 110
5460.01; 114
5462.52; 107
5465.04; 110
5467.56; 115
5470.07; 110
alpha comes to 1.4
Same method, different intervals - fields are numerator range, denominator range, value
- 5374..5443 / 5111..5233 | 1.42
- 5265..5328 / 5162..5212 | 1.57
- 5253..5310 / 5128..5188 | 1.51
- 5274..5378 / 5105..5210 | 1.51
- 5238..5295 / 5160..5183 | 1.75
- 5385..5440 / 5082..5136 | 1.36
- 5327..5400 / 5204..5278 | 1.14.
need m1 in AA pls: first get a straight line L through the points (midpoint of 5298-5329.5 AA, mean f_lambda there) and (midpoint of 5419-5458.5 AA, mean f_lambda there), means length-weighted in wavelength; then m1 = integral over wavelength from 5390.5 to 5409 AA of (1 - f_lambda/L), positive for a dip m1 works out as 1.5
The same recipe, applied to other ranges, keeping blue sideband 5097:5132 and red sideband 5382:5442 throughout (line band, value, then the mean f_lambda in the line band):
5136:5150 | 0.4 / 73.9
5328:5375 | -3.5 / 104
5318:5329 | -0.2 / 95.7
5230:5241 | -1.8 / 99.9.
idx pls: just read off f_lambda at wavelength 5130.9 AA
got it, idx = 71.2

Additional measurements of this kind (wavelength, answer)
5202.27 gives 81.4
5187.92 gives 74.3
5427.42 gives 109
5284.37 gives 98.2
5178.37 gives 60.8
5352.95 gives 109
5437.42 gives 108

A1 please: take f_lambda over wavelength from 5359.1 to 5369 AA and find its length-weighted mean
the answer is 110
